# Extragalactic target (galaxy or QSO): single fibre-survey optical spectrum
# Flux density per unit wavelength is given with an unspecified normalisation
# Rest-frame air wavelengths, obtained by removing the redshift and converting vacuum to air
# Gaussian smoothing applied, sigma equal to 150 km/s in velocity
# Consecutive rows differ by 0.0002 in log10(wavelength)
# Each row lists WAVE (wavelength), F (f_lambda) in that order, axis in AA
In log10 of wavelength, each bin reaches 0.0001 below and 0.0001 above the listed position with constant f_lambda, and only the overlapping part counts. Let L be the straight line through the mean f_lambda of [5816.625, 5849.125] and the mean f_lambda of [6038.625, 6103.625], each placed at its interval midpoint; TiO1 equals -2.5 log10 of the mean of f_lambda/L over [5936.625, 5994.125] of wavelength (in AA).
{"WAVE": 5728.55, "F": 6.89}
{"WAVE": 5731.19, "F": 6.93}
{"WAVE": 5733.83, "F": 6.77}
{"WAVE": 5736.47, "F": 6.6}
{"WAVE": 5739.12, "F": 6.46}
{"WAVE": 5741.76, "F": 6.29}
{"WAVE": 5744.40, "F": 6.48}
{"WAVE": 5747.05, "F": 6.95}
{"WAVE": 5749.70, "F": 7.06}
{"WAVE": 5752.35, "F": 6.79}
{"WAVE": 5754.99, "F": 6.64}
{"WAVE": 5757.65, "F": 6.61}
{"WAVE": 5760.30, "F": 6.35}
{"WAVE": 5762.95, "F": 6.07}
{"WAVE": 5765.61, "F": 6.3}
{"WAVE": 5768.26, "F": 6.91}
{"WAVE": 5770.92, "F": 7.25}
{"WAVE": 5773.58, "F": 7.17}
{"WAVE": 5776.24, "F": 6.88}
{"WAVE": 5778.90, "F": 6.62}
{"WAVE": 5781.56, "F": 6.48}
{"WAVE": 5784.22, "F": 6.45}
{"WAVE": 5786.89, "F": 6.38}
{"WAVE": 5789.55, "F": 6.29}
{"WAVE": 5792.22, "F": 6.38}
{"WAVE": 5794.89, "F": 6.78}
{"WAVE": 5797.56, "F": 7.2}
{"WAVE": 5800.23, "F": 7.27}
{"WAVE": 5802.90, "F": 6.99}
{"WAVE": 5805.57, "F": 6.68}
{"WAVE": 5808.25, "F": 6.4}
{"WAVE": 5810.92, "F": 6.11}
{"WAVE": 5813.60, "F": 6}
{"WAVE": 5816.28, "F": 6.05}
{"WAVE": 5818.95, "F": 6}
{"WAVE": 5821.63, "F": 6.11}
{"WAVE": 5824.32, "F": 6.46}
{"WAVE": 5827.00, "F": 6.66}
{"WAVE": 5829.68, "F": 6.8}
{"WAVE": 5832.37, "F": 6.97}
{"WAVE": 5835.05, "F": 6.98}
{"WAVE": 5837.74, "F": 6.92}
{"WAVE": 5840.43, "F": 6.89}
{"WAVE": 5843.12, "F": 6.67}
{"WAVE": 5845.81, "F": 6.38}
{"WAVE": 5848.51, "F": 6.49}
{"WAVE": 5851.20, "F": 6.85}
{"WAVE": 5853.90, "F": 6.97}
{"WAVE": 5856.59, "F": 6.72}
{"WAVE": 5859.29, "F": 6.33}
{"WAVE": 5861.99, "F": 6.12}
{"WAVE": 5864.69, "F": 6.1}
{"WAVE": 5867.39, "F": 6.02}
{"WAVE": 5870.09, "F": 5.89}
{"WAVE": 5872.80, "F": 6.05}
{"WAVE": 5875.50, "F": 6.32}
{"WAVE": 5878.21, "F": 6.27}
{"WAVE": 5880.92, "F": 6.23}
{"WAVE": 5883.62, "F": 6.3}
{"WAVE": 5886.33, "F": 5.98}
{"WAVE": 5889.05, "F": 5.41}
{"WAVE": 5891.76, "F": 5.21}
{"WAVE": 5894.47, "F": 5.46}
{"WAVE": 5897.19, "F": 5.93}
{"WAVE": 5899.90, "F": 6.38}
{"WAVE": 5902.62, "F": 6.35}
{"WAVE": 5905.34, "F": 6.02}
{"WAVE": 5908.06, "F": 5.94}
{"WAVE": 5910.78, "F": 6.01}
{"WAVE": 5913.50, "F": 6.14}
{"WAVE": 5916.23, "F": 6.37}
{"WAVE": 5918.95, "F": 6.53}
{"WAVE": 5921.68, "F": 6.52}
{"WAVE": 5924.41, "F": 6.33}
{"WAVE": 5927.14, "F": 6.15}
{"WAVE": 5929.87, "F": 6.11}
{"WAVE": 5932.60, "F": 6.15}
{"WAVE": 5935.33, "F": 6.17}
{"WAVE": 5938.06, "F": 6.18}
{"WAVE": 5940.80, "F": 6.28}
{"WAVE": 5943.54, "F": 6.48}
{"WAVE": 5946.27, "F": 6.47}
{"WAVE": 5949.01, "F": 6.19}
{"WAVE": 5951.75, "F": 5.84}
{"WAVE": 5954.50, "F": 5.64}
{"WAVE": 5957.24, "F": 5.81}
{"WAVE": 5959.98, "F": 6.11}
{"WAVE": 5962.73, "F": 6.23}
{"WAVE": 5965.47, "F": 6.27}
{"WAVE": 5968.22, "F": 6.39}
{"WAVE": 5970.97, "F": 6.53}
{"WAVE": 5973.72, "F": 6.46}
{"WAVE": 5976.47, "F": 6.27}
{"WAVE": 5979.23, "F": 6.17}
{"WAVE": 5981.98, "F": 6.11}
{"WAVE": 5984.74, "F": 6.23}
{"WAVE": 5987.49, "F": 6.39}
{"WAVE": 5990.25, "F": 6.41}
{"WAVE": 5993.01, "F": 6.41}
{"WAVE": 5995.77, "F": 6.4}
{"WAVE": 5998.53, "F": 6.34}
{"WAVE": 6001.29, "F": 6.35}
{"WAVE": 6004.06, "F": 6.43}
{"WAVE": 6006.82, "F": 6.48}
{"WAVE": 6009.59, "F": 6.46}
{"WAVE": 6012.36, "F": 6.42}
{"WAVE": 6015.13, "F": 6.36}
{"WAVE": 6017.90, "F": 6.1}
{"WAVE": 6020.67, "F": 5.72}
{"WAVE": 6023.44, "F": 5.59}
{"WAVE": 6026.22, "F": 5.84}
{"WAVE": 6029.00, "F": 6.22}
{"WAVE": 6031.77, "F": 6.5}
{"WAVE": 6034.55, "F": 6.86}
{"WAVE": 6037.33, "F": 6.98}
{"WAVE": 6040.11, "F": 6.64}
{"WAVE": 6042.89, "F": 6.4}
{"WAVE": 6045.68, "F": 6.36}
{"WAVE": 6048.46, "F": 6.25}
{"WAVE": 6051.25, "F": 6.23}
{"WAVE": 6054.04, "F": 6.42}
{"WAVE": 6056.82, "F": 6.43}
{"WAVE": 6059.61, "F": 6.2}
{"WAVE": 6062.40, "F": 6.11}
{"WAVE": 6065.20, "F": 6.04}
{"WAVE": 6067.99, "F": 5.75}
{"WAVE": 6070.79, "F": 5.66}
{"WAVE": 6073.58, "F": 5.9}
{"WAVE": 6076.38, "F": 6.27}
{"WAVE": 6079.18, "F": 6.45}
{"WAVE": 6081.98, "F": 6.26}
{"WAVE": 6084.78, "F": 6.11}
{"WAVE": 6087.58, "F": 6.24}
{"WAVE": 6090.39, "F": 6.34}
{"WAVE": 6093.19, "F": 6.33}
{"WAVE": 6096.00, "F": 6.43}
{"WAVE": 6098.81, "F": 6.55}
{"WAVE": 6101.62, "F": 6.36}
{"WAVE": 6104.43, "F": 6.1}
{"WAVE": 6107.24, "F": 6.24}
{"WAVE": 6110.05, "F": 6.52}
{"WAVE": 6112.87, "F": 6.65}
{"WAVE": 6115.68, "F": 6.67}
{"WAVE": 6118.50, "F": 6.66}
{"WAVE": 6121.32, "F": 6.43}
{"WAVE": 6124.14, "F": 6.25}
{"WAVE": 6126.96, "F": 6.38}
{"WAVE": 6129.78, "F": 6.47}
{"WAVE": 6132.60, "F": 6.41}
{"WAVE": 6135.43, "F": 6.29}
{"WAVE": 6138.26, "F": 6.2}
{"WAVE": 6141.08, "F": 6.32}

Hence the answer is 0.03 mag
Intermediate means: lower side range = 6.6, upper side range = 6.25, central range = 6.23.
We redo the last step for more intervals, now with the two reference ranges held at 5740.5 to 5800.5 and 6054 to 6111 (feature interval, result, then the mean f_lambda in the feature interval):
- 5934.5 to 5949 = 0.02 mag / 6.31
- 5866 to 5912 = 0.09 mag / 5.99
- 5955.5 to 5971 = 0.04 mag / 6.19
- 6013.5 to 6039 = 0.01 mag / 6.25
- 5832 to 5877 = 0.01 mag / 6.5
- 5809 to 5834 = 0.04 mag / 6.36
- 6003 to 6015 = -0.02 mag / 6.44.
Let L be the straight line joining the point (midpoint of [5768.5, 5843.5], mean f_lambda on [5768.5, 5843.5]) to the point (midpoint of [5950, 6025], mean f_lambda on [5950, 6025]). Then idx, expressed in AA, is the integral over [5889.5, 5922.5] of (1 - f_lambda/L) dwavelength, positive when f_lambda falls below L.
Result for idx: 1.9 AA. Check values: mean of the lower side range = 6.64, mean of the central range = 6.05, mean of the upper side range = 6.22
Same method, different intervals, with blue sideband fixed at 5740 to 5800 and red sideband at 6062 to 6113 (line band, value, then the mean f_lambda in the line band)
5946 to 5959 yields 0.9 AA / 5.95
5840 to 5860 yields -0.3 AA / 6.66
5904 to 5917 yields 0.8 AA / 6.08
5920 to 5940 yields 0.6 AA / 6.23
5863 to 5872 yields 0.7 AA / 6.01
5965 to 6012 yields 0.0 AA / 6.36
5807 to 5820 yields 1.0 AA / 6.12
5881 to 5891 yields 0.9 AA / 5.9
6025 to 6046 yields -0.7 AA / 6.49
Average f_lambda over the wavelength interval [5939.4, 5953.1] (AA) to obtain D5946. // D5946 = 6.25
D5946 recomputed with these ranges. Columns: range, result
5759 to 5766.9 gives 6.24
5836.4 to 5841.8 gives 6.9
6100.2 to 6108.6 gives 6.24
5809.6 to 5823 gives 6.05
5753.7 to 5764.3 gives 6.41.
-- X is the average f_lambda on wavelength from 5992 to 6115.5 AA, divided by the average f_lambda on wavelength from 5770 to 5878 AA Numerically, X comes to 0.96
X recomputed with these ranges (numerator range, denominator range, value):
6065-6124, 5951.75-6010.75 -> 1.00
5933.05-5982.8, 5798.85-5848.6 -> 0.94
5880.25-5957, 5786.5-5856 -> 0.92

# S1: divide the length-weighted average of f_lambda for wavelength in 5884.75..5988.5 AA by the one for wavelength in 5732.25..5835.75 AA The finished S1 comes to 0.93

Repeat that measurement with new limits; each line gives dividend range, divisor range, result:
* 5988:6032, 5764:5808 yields 0.93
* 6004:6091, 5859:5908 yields 1.04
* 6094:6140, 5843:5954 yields 1.04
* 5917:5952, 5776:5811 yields 0.94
